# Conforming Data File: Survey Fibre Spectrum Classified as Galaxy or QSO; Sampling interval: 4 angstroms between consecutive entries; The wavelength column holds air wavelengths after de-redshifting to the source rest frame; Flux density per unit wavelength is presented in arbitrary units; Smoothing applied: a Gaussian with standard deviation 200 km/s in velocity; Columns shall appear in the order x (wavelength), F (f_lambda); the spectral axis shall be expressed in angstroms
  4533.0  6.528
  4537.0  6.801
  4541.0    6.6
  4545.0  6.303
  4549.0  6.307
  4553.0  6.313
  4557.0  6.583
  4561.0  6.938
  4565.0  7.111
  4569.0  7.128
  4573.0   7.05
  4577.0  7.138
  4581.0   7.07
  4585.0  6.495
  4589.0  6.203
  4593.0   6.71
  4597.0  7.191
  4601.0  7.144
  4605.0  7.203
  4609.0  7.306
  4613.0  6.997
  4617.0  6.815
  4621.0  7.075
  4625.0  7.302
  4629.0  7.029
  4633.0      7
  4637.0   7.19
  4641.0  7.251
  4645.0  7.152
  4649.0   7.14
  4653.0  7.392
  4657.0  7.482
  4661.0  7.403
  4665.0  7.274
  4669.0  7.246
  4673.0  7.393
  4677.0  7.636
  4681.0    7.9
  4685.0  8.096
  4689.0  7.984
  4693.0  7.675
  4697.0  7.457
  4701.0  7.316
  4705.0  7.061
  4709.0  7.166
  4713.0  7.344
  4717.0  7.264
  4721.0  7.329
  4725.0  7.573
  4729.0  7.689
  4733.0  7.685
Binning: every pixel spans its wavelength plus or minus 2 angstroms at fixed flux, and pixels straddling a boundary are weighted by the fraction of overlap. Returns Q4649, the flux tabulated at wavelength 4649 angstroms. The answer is 7.14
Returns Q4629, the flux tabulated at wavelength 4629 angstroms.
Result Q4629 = 7.029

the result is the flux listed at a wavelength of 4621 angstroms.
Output 7.075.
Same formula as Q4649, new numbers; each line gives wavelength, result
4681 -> 7.9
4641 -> 7.251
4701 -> 7.316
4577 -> 7.138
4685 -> 8.096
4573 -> 7.05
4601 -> 7.144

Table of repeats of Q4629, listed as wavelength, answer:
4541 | 6.6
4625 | 7.302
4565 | 7.111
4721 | 7.329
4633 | 7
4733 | 7.685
